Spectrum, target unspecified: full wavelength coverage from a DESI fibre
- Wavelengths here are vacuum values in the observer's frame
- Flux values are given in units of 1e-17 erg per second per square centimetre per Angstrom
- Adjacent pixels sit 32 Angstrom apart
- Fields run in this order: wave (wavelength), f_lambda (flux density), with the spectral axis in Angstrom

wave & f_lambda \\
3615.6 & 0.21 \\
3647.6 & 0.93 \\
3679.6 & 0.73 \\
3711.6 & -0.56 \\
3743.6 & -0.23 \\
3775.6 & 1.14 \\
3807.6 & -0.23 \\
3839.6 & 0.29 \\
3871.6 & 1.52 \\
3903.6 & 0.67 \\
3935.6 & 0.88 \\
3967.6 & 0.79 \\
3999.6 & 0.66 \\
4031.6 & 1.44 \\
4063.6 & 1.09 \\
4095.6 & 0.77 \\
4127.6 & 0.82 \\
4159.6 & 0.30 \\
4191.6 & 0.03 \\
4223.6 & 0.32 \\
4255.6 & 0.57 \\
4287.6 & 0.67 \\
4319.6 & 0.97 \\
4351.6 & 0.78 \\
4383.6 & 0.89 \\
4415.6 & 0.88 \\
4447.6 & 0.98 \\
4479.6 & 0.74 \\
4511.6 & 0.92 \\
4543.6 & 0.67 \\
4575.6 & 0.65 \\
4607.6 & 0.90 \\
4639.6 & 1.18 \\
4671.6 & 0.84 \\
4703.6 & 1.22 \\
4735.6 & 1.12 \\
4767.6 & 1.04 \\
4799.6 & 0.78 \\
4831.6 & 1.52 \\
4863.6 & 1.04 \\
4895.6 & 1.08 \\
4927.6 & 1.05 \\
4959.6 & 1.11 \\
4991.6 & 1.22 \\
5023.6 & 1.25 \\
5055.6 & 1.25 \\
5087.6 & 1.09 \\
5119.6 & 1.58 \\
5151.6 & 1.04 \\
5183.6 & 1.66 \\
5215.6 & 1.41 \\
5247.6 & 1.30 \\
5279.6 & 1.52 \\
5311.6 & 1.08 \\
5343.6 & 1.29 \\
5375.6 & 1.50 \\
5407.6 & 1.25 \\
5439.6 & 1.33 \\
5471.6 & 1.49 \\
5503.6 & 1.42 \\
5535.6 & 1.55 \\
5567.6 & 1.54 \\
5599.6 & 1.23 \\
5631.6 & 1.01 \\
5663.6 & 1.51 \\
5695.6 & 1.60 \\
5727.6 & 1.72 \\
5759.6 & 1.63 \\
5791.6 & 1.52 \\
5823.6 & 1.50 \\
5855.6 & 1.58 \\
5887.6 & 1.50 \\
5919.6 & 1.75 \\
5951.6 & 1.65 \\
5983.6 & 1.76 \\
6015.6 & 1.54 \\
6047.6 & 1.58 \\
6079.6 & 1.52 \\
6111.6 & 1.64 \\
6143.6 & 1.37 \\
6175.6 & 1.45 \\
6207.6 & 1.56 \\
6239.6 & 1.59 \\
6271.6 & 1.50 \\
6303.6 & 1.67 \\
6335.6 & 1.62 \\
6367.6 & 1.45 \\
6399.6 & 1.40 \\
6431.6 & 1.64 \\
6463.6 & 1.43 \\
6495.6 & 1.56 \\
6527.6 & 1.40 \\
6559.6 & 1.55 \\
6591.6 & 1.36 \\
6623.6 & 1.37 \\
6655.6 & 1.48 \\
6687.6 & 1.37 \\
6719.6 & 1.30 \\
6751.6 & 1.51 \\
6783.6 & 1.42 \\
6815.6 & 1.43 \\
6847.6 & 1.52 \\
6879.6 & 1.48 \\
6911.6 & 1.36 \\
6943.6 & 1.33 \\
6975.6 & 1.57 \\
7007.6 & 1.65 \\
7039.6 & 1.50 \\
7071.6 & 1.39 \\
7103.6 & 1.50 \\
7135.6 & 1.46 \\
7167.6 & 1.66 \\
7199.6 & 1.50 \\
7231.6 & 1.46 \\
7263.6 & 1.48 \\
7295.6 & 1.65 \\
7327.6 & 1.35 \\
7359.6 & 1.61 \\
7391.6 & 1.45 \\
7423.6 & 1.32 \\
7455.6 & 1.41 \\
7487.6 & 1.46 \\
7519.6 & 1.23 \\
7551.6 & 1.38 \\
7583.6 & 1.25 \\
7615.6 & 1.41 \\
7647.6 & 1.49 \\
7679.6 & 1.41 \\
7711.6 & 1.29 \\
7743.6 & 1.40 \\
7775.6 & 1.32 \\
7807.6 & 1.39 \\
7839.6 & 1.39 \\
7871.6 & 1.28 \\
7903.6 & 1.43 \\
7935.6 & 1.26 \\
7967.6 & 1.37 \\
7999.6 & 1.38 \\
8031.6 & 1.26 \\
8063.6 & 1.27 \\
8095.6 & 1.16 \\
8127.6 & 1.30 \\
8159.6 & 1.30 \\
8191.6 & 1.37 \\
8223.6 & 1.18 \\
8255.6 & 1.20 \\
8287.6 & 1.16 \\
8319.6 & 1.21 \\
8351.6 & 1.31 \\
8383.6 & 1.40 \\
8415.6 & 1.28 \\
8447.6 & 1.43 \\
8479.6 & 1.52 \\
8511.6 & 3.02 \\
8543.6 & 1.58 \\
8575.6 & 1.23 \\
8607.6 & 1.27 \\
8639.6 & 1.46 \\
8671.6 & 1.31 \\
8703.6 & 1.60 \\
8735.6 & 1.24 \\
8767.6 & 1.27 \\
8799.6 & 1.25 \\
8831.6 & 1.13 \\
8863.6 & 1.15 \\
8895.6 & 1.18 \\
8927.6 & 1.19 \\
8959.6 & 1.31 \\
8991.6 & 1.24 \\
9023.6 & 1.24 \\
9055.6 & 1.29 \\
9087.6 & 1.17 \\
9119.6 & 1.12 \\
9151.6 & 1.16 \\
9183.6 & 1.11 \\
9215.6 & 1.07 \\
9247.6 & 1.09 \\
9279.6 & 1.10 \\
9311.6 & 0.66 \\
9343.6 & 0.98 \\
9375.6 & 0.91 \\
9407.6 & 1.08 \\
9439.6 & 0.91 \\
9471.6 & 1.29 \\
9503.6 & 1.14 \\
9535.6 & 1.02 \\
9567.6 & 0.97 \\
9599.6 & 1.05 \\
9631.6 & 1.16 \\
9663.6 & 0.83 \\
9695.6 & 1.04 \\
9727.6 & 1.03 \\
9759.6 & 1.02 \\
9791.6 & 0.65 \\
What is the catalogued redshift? 0.30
